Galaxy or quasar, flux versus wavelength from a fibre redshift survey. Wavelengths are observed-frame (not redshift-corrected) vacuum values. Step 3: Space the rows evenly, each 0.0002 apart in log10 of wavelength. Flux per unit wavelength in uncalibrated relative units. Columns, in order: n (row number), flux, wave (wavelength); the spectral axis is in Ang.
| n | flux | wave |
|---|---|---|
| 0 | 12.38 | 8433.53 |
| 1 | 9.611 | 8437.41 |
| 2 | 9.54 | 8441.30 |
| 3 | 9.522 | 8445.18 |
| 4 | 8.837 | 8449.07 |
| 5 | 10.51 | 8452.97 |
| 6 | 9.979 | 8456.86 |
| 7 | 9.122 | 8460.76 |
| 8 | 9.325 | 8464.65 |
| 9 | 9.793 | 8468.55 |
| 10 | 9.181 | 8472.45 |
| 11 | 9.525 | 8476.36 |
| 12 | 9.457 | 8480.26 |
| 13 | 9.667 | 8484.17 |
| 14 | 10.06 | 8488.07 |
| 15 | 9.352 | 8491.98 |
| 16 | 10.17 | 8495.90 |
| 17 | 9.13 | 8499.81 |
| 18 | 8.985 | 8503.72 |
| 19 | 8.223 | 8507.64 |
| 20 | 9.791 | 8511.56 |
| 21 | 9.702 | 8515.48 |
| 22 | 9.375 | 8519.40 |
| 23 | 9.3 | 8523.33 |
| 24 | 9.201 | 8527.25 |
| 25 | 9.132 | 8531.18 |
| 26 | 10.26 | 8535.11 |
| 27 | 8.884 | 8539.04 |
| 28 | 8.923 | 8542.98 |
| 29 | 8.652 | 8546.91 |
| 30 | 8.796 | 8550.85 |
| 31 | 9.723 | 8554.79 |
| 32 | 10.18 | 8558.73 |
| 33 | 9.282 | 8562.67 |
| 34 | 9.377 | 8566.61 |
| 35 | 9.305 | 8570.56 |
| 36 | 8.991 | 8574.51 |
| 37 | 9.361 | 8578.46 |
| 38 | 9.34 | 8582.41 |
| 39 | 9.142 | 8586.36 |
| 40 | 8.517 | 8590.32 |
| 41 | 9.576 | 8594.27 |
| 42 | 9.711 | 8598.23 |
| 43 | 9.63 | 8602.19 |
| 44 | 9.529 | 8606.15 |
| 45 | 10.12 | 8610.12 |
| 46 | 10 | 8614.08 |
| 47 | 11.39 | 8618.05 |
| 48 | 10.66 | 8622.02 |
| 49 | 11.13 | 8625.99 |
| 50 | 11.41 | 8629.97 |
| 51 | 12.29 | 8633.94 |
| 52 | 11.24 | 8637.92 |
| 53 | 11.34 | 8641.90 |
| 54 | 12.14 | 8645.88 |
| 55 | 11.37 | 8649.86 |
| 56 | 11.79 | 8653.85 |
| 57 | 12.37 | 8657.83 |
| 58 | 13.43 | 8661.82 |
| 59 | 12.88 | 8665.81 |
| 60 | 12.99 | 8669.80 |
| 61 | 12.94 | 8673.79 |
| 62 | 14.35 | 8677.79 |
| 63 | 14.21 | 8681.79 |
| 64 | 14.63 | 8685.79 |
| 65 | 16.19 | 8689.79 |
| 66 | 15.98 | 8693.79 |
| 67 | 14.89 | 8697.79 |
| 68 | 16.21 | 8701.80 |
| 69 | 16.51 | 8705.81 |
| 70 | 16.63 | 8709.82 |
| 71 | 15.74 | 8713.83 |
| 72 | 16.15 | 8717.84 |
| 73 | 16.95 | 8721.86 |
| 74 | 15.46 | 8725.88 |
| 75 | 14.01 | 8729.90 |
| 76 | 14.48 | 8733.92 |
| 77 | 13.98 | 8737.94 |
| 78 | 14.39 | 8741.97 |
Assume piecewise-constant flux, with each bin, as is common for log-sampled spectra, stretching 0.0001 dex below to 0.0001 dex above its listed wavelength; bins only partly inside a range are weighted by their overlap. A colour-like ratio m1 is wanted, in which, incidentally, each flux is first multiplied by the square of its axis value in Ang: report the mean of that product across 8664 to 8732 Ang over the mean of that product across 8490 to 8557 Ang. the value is 1.70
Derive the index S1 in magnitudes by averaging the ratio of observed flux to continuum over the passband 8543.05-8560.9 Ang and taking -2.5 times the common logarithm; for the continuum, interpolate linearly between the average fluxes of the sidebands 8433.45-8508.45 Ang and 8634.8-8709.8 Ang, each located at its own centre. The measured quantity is 0.21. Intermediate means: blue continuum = 9.57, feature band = 9.3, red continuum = 13.7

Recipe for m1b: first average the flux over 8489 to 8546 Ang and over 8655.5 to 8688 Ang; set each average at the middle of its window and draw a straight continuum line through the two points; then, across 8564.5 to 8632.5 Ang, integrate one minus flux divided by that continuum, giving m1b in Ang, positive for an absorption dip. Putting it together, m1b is 9.8 Ang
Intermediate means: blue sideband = 9.32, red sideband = 13.5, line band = 9.86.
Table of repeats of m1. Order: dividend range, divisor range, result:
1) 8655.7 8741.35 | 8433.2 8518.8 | 1.63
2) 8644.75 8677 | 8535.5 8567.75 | 1.39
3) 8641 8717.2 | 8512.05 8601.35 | 1.56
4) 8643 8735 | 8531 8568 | 1.60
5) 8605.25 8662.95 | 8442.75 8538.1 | 1.24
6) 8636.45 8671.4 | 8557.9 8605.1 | 1.32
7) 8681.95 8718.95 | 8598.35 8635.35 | 1.52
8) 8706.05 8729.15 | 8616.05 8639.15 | 1.45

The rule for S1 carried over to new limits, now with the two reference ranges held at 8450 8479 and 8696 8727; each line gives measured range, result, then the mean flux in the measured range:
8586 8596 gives 0.386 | 9.06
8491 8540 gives 0.169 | 9.36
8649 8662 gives 0.201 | 12.1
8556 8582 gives 0.293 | 9.42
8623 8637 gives 0.209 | 11.5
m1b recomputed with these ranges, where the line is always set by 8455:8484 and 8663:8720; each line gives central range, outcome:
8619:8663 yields 6.57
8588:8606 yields 4.68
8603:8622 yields 4.06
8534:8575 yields 8.13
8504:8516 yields 1.55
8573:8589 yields 4.01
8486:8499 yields 0.35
